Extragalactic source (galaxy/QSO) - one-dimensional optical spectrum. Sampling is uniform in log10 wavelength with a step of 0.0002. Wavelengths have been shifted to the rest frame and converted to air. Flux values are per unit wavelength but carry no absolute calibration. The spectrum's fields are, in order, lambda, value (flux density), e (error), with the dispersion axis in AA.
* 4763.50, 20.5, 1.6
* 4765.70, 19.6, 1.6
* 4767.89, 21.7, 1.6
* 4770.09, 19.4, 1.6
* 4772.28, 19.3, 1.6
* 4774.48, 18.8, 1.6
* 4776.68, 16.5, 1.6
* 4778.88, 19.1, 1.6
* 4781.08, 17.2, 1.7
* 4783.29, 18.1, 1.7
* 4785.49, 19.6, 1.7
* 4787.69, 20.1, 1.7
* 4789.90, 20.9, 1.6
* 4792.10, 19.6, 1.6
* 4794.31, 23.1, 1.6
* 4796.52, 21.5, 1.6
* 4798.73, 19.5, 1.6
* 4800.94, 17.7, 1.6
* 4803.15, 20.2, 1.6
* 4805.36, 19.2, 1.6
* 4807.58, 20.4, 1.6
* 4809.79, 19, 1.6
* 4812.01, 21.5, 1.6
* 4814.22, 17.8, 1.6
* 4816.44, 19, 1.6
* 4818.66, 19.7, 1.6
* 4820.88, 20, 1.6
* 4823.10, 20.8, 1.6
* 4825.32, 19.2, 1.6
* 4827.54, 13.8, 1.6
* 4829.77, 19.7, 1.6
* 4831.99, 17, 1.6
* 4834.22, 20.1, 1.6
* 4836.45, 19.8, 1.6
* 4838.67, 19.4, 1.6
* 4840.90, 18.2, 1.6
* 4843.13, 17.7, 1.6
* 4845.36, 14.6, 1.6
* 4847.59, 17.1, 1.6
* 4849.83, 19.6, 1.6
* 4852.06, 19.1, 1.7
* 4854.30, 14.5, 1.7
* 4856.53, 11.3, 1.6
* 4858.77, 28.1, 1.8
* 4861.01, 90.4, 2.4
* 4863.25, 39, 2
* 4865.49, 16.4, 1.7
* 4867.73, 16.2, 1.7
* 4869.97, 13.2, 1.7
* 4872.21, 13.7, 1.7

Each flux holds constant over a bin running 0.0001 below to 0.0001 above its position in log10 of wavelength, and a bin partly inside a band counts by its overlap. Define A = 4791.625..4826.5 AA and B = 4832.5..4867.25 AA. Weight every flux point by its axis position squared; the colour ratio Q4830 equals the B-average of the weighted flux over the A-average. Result 1.23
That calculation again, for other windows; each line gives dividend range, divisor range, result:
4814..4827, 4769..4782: 1.07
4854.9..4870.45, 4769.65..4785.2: 1.74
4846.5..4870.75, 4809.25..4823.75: 1.35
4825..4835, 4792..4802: 0.89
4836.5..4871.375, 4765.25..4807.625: 1.23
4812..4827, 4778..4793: 1.02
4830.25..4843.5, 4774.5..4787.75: 1.05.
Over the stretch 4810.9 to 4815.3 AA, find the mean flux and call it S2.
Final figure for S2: 19.7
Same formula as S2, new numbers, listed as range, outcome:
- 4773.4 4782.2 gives 17.9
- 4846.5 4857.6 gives 16.3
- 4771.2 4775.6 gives 19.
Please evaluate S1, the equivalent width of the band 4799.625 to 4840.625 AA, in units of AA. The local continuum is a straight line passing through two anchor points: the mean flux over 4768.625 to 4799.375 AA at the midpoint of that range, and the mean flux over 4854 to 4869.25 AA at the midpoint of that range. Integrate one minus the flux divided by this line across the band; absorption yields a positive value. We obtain 9.4 AA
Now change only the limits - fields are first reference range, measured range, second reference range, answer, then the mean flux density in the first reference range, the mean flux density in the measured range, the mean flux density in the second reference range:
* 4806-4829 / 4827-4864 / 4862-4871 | -4.1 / 19.1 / 23.5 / 22.3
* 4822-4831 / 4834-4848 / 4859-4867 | 5.1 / 18.4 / 18.1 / 44.7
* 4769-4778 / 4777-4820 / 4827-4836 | -3.0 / 18.5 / 19.6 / 18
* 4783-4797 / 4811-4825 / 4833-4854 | -0.3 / 20.5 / 19.8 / 18.2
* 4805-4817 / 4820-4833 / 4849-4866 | 2.6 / 19.5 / 18.4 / 30.5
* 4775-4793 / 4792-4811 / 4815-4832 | -1.2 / 18.9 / 20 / 18.7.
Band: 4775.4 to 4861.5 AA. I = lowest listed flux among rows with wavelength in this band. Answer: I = 11.3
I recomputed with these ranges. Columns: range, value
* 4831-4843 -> 17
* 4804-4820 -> 17.8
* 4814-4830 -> 13.8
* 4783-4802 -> 17.7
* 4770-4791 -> 16.5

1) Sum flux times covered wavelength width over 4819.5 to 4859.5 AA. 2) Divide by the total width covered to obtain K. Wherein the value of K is 18.2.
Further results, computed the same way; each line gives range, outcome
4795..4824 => 19.8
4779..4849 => 19.1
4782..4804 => 20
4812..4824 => 19.6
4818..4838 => 18.9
